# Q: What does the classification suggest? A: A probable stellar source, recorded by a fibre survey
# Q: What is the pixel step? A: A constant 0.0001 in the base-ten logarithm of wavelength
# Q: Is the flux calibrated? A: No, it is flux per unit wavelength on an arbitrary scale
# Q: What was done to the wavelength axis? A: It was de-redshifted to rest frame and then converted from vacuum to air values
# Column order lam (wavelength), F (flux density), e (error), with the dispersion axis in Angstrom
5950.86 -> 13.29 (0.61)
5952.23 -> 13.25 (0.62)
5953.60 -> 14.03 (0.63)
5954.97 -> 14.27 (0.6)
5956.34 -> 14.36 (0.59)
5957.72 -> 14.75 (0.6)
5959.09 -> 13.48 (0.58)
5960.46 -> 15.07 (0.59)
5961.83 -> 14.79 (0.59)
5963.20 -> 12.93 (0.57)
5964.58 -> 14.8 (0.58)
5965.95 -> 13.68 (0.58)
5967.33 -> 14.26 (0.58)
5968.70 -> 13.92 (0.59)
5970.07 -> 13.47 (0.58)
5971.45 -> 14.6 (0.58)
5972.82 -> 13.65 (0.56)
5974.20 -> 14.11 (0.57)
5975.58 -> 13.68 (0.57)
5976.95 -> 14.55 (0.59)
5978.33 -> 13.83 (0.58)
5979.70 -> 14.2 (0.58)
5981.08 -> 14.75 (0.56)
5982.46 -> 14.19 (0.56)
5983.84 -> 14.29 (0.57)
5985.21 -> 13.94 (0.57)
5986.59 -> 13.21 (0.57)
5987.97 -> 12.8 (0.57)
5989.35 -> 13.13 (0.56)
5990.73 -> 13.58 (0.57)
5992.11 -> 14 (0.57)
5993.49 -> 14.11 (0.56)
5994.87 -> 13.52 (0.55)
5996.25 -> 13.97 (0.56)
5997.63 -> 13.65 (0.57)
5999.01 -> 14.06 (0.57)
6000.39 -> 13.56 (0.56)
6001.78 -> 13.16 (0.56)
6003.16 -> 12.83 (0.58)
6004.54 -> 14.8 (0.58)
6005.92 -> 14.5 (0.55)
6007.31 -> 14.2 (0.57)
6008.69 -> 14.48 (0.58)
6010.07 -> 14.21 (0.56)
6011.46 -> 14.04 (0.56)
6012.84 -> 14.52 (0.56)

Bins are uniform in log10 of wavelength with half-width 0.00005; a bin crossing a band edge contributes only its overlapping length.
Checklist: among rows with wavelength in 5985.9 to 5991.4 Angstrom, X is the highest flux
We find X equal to 13.58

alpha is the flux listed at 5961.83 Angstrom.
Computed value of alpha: 14.79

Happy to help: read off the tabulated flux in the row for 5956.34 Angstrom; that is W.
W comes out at 14.36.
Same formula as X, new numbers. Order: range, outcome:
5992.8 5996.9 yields 14.11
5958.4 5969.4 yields 15.07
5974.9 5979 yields 14.55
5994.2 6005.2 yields 14.8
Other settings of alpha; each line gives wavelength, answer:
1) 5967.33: 14.26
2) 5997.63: 13.65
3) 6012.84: 14.52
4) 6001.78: 13.16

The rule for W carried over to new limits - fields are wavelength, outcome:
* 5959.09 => 13.48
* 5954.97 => 14.27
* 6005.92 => 14.5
